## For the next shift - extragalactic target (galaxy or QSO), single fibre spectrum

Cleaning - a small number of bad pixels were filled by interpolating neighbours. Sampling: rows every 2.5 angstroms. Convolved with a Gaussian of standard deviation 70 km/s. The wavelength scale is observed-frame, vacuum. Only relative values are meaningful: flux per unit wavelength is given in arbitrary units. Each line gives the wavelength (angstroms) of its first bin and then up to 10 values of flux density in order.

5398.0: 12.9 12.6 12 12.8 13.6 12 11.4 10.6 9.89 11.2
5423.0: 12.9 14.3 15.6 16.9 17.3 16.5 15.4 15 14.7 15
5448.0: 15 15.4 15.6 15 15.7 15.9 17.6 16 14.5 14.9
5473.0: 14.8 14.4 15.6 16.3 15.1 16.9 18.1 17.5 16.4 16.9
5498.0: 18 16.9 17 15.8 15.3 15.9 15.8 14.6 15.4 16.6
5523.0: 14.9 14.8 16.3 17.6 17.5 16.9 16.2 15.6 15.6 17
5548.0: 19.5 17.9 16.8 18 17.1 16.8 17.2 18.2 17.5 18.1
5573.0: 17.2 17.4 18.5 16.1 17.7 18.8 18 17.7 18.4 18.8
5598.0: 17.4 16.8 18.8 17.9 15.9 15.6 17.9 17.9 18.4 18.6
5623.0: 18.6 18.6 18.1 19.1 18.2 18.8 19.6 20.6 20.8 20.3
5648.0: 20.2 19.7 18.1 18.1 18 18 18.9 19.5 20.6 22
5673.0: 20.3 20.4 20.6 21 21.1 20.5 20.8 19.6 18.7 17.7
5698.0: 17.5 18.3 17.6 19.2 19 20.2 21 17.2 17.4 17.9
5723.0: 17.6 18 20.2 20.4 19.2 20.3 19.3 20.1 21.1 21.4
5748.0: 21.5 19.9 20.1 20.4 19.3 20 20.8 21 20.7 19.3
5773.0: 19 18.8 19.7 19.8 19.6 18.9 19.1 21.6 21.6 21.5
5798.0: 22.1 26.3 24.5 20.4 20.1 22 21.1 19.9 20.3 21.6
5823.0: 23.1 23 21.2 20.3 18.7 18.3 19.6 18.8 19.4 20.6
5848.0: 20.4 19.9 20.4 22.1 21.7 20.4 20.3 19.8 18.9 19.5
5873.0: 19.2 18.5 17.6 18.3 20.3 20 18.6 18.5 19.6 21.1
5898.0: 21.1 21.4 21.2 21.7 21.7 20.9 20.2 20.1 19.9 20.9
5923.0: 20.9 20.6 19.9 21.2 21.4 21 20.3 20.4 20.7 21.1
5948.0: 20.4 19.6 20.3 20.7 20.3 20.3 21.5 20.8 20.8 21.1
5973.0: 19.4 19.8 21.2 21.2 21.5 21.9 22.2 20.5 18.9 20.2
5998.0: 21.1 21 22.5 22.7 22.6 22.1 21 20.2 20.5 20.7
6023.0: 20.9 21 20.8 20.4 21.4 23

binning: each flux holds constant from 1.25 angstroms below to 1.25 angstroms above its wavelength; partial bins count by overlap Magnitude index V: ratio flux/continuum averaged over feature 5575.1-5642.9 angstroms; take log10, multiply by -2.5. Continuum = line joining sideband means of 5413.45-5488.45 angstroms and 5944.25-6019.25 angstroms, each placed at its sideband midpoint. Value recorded -0.085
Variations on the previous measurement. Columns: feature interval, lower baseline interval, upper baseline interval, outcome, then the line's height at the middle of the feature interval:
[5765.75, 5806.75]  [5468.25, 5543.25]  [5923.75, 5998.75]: -0.10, 18.9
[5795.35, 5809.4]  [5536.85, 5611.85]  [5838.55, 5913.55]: -0.16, 19.4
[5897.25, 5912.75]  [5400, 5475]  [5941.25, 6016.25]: -0.07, 20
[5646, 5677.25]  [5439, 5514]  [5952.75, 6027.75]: -0.10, 17.7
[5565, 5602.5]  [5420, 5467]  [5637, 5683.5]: 0.03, 18.3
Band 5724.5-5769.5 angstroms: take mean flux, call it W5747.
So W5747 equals 20.2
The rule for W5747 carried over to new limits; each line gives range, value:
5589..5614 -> 17.5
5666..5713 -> 19.8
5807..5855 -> 20.5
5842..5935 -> 20.2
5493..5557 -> 16.5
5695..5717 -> 18.7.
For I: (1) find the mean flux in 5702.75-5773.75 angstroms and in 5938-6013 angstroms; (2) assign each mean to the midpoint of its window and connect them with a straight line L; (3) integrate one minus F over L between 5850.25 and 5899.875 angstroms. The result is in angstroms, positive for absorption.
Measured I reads 1.4 angstroms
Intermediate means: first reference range 19.7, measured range 19.8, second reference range 20.9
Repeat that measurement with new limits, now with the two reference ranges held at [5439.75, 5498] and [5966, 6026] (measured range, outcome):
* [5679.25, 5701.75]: -1.8 angstroms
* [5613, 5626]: -0.8 angstroms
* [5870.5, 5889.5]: 0.9 angstroms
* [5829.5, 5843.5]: 0.2 angstroms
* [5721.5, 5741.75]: -1.0 angstroms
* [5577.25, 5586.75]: -0.5 angstroms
